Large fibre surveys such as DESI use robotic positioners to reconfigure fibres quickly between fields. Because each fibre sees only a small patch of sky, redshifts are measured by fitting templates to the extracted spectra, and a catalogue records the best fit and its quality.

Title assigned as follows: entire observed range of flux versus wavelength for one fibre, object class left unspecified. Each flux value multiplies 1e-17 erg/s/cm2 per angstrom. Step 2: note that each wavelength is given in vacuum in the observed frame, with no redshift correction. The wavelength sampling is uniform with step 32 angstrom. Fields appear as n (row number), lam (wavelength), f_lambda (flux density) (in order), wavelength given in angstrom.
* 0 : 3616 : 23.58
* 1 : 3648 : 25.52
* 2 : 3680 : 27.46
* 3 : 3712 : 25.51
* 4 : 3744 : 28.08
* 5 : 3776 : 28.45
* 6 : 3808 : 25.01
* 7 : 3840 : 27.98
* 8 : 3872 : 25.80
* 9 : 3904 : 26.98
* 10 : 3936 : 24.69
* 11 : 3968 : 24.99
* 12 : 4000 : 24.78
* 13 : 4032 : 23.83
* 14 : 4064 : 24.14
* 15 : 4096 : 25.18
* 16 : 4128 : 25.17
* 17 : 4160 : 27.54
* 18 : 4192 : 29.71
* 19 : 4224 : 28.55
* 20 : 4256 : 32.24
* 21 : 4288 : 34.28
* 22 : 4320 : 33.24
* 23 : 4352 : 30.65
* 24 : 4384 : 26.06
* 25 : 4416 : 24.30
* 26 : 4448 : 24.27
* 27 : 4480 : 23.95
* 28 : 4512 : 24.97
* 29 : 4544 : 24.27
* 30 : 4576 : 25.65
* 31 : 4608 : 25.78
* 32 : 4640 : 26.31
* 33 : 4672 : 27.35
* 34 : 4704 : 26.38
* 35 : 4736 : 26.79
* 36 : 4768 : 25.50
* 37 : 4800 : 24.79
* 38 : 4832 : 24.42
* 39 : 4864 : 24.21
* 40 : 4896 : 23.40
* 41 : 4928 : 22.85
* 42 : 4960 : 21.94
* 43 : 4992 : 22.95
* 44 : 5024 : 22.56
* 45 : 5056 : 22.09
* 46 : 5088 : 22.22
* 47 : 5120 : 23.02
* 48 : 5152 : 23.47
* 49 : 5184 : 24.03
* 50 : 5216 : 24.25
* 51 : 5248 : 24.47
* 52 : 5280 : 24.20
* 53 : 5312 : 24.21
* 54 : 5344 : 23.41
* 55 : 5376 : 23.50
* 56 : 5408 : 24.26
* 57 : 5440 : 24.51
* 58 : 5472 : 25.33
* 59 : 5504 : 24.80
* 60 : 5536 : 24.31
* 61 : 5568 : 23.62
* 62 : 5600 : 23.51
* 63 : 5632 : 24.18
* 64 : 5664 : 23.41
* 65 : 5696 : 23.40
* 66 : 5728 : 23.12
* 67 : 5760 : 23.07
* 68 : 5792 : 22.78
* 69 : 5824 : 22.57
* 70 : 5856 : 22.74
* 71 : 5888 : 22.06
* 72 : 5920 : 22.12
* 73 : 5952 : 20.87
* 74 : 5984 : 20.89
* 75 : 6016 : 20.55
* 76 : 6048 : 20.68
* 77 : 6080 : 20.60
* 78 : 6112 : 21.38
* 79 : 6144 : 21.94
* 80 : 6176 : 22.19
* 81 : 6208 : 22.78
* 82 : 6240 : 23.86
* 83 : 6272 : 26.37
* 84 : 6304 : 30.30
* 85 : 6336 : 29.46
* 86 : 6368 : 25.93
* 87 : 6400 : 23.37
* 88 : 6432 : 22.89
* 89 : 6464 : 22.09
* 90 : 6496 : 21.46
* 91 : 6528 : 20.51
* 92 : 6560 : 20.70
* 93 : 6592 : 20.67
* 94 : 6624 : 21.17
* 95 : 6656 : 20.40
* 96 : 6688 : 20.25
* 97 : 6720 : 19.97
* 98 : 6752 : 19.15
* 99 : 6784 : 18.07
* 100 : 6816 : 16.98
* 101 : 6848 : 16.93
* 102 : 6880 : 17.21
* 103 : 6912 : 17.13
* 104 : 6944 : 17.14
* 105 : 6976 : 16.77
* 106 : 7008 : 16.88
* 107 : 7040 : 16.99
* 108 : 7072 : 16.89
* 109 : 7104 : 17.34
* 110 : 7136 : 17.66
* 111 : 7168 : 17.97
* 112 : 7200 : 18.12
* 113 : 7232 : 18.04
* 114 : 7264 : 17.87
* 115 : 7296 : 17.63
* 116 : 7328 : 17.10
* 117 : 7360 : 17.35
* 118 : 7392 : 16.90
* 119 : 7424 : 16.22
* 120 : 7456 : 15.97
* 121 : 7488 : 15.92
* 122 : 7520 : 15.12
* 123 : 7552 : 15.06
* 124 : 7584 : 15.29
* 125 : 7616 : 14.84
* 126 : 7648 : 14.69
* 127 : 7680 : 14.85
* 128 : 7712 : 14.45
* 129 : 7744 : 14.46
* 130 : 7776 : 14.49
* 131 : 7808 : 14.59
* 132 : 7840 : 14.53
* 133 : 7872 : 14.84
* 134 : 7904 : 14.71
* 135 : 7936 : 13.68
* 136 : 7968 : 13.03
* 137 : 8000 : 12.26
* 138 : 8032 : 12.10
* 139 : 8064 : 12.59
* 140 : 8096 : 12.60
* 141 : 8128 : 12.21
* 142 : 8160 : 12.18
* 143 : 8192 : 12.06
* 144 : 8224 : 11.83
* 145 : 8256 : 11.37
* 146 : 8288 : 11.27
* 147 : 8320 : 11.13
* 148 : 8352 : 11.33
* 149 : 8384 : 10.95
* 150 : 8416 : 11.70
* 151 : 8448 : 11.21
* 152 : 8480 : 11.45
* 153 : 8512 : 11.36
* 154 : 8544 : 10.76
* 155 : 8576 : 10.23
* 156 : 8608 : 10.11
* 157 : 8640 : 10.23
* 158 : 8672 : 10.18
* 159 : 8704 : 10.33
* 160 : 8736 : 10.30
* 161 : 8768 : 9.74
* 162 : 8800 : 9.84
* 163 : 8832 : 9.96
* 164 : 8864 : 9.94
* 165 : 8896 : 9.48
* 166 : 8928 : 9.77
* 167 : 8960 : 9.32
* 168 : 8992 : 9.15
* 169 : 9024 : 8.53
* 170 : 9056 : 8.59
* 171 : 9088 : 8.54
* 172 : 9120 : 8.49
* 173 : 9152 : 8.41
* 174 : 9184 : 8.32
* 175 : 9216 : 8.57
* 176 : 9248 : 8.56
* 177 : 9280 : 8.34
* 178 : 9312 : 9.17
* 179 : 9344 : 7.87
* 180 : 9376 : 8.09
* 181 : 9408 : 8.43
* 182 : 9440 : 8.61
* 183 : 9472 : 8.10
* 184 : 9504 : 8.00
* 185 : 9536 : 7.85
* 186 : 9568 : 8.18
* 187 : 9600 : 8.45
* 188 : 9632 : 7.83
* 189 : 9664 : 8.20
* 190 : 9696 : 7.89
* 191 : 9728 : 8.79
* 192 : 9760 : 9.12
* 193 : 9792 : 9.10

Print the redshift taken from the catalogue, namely 1.256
